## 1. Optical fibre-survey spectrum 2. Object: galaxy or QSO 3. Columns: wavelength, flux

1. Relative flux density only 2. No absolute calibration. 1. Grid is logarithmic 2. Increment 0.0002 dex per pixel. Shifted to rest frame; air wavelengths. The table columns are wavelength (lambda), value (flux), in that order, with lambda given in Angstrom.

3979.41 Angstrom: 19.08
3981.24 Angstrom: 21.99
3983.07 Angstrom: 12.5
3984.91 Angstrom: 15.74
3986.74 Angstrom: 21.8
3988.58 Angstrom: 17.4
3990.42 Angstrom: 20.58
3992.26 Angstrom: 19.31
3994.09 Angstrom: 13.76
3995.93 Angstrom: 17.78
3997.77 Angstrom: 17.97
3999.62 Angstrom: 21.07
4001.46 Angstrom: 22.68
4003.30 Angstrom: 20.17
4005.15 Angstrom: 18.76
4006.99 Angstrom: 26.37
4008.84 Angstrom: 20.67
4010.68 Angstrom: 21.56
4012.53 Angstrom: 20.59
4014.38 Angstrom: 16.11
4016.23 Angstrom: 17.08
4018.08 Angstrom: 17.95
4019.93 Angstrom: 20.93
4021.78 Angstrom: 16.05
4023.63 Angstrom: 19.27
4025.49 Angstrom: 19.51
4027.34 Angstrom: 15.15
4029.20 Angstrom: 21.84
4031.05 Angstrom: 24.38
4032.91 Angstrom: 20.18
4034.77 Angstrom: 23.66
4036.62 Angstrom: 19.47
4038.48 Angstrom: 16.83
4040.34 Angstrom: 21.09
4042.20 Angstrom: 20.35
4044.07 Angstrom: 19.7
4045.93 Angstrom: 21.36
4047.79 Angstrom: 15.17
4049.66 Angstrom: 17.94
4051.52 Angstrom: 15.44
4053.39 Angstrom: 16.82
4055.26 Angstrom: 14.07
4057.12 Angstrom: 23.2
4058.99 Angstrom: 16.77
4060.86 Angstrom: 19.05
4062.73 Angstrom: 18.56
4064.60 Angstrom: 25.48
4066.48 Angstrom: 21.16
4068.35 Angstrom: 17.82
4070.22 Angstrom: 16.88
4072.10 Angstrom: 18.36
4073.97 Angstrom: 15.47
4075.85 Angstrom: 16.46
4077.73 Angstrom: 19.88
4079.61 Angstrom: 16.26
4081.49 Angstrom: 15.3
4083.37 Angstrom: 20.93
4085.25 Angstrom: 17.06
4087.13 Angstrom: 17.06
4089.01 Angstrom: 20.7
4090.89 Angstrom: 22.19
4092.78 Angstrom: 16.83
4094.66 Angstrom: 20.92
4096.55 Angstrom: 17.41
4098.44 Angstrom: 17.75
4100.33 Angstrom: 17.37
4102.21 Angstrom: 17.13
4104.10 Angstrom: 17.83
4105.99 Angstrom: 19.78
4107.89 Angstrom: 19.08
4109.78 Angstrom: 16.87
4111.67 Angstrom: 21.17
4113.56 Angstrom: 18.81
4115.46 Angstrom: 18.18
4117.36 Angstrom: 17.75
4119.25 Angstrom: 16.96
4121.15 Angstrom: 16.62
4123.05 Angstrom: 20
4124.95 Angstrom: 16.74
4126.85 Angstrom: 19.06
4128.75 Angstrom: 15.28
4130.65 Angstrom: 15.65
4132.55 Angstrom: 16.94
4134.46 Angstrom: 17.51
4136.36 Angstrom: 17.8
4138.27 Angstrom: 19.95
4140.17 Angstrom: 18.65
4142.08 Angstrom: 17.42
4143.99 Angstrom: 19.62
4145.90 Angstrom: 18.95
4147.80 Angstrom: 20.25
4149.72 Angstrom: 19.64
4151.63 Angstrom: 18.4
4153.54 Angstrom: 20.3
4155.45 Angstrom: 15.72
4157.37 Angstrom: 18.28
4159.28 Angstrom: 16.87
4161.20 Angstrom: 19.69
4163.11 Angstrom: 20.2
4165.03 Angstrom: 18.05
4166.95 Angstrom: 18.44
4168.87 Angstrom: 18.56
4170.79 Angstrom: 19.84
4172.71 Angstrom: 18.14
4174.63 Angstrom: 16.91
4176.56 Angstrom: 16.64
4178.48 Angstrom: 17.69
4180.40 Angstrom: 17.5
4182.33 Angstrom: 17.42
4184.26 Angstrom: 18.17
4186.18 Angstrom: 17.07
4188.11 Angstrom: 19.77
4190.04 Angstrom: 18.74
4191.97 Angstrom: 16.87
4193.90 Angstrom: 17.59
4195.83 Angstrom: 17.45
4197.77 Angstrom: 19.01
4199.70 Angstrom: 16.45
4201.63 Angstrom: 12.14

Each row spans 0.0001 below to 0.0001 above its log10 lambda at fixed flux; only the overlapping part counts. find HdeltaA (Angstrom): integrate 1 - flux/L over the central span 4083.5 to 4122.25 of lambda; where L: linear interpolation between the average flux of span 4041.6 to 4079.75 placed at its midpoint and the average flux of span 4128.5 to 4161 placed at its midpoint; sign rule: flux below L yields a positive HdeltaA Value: -0.3 Angstrom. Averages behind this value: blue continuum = 18.4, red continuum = 18.2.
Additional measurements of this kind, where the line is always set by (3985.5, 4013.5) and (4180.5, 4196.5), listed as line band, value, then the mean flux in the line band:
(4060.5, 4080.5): 0.5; 18.7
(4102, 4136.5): 1.4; 17.9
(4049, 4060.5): 1.1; 17.5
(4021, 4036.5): -0.3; 20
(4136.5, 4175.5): -1.0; 18.7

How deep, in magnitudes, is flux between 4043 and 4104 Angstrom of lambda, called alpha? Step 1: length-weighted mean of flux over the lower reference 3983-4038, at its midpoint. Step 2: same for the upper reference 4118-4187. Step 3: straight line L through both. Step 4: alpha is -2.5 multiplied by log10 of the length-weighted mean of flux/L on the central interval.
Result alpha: 0.03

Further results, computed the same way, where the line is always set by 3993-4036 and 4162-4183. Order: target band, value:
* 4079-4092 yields 0.03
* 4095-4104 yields 0.07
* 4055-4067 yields -0.04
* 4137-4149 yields -0.04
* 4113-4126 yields 0.05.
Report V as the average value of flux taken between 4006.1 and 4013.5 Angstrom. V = 22.2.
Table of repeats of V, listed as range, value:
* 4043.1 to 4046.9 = 20.5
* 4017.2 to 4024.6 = 18.6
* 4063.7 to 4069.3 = 21.4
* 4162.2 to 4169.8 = 18.8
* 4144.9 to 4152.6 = 19.3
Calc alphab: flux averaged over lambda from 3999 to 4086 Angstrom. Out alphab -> 19.2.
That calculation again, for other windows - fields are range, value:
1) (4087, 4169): 18.4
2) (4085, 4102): 18.6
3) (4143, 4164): 18.9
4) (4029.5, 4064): 19.2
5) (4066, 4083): 17.5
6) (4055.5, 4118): 18.6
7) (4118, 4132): 17.2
